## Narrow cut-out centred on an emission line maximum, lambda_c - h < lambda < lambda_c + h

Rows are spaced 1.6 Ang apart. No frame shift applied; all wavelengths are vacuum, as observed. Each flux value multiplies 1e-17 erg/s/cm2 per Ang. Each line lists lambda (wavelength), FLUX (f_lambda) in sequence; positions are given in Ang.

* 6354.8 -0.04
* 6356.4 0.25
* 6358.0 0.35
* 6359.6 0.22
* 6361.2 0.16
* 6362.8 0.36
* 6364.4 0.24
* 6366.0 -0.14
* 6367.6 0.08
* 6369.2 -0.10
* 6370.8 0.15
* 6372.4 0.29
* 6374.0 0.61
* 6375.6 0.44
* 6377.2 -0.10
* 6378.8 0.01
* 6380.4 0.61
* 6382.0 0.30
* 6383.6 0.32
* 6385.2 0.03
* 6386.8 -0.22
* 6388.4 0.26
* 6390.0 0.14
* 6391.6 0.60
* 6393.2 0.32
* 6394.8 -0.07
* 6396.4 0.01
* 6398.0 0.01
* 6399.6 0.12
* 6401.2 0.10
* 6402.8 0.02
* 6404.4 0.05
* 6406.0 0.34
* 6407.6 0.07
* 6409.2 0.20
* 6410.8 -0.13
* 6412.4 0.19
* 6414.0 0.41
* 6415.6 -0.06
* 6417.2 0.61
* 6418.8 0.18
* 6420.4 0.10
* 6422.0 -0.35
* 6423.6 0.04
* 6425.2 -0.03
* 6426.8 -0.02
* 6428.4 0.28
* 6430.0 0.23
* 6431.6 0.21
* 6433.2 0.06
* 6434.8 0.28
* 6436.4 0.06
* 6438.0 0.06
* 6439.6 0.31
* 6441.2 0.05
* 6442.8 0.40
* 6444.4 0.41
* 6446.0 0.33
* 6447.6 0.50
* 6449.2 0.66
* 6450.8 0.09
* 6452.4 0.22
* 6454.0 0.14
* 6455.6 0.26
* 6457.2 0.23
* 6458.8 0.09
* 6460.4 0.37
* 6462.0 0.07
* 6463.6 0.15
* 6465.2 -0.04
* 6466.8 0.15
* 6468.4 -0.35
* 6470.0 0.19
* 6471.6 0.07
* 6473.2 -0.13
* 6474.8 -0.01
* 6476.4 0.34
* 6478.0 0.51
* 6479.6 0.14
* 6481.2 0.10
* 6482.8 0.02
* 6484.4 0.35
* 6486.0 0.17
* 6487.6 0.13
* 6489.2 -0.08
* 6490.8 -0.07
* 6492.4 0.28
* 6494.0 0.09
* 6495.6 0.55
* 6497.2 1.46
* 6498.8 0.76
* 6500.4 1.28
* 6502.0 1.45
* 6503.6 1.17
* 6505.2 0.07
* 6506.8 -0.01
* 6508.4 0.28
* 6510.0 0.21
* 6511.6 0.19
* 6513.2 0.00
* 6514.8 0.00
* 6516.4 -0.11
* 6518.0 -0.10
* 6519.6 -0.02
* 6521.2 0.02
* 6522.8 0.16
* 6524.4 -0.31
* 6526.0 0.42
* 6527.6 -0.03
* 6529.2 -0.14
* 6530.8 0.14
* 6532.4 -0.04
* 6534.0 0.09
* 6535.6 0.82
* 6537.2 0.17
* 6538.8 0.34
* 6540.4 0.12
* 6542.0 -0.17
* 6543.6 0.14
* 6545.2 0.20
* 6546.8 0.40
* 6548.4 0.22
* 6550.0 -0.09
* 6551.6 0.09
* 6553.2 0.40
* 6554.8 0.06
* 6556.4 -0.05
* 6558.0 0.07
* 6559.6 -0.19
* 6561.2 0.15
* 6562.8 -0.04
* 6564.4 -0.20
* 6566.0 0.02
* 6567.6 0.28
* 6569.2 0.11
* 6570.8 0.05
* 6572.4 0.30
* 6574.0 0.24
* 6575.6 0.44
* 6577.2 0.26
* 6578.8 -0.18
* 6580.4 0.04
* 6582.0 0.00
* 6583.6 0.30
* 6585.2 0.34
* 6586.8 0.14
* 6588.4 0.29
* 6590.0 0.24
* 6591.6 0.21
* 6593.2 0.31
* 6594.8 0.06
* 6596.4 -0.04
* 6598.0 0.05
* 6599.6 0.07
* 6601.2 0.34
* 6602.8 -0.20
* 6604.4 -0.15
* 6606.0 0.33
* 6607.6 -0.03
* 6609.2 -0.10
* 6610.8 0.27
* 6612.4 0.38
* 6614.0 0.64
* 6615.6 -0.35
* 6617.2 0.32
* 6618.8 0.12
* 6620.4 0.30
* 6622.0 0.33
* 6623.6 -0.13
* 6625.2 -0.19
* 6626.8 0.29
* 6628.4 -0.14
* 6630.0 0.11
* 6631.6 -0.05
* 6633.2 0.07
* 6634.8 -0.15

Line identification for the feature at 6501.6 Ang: [O II] 3727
